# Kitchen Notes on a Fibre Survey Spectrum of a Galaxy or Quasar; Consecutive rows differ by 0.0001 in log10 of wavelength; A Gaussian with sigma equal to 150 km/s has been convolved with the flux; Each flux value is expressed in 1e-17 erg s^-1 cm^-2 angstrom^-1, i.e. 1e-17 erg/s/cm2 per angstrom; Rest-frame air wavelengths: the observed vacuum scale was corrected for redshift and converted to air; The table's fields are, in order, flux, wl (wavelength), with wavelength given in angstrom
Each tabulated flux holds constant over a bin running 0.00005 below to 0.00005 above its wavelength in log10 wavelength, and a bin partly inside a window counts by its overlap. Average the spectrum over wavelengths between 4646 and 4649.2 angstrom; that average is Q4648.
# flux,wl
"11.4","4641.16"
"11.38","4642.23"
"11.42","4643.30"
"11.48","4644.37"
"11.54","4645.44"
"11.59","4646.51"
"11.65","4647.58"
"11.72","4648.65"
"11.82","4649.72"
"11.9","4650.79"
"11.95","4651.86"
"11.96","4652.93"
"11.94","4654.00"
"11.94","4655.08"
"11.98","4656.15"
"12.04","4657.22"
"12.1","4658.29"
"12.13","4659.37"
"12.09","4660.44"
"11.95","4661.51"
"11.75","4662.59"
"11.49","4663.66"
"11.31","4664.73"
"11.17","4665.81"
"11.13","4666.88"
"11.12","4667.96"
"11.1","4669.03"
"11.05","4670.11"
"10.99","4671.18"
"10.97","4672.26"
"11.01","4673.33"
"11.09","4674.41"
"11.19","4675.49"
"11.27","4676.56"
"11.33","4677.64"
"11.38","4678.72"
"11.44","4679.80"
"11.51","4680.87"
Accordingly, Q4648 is 11.7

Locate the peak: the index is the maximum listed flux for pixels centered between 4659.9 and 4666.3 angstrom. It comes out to 12.09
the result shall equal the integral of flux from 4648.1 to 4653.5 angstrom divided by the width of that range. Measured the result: 11.9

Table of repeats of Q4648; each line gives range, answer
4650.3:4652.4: 11.9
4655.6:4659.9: 12.1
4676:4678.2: 11.3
